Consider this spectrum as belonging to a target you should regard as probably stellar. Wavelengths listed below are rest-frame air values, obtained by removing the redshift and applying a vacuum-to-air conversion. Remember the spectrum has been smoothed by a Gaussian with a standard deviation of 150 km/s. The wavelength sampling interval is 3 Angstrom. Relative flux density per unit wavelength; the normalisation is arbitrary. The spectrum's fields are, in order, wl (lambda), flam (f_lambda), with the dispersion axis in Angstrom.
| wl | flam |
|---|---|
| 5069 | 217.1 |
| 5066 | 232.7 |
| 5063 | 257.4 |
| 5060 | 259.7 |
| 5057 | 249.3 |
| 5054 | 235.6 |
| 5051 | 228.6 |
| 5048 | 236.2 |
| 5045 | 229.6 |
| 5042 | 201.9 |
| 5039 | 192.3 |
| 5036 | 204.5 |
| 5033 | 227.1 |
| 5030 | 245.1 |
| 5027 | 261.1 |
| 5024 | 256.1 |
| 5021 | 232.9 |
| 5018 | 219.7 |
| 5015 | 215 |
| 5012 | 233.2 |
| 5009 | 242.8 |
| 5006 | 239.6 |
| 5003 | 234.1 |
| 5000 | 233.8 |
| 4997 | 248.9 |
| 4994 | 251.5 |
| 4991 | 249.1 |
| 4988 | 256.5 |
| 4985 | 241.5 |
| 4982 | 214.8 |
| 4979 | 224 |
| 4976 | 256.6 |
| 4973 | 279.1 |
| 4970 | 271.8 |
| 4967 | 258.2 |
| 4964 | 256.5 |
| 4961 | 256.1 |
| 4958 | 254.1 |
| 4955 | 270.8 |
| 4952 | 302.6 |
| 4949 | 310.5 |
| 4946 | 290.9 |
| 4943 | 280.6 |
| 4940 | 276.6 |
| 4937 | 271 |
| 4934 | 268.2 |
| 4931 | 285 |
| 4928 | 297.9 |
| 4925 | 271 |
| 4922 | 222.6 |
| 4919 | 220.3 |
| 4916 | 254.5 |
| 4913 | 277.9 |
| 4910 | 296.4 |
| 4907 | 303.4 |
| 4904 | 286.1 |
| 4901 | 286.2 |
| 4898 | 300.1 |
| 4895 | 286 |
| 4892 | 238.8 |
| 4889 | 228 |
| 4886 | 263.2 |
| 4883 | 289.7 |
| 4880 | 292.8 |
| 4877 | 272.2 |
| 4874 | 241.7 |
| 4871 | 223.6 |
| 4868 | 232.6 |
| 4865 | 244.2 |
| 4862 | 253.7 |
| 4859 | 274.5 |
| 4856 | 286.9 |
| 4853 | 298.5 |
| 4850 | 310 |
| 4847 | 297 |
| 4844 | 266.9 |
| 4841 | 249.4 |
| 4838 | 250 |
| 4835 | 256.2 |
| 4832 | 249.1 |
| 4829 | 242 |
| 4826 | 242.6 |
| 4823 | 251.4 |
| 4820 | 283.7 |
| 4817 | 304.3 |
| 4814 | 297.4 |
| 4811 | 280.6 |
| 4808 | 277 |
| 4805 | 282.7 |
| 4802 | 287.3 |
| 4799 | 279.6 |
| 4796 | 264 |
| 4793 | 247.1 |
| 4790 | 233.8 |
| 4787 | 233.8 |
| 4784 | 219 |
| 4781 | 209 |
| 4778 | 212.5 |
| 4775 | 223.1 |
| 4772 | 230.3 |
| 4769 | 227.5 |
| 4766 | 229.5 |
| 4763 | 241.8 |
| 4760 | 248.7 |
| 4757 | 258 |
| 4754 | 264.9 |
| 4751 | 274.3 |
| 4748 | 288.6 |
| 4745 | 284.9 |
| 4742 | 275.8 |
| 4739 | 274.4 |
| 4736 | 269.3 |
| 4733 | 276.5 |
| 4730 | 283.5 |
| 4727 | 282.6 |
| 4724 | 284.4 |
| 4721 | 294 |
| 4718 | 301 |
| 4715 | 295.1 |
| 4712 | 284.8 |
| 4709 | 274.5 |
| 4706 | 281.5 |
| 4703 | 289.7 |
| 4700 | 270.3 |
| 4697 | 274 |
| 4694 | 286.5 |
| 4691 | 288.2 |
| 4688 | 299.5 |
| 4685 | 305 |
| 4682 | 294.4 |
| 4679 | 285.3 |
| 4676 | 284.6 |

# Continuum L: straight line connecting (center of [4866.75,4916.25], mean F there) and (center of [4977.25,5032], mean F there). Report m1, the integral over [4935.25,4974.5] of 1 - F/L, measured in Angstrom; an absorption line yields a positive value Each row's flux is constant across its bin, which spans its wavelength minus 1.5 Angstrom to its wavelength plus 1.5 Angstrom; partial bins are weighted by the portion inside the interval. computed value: -3.55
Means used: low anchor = 270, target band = 275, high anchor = 239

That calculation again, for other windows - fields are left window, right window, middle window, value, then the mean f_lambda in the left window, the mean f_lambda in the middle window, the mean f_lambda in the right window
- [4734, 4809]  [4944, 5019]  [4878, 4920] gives -3.4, 253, 274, 253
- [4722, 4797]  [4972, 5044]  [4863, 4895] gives -1.2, 254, 254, 236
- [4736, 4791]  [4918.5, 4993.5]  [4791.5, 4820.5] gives -3.4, 247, 280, 264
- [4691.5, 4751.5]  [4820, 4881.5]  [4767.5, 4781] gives 2.6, 283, 222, 262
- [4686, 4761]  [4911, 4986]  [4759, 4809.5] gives 5.9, 281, 244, 265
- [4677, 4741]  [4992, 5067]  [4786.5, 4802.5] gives 0.9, 285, 257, 235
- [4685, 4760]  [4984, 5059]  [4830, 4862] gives -1.3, 281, 272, 235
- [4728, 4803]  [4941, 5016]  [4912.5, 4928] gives 0.2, 253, 252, 255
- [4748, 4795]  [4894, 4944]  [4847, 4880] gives -0.7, 239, 267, 275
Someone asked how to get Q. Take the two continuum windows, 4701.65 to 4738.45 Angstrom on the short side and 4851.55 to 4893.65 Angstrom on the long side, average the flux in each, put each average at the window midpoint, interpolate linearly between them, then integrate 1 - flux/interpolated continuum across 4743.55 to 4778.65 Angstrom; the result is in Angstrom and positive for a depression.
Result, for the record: 3.6 Angstrom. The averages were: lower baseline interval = 284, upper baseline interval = 260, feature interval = 249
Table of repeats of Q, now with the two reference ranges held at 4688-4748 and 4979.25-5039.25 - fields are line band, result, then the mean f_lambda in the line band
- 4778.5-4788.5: 1.9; 220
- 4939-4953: -2.6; 292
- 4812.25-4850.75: -0.6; 269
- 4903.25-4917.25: -1.8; 284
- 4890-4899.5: -0.7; 272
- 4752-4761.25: 0.6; 258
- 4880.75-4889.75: -0.3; 266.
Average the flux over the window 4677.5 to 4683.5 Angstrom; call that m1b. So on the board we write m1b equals 290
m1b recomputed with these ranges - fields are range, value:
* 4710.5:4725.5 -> 292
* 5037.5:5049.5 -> 215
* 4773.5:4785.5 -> 216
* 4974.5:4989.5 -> 239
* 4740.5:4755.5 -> 278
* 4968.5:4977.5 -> 269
